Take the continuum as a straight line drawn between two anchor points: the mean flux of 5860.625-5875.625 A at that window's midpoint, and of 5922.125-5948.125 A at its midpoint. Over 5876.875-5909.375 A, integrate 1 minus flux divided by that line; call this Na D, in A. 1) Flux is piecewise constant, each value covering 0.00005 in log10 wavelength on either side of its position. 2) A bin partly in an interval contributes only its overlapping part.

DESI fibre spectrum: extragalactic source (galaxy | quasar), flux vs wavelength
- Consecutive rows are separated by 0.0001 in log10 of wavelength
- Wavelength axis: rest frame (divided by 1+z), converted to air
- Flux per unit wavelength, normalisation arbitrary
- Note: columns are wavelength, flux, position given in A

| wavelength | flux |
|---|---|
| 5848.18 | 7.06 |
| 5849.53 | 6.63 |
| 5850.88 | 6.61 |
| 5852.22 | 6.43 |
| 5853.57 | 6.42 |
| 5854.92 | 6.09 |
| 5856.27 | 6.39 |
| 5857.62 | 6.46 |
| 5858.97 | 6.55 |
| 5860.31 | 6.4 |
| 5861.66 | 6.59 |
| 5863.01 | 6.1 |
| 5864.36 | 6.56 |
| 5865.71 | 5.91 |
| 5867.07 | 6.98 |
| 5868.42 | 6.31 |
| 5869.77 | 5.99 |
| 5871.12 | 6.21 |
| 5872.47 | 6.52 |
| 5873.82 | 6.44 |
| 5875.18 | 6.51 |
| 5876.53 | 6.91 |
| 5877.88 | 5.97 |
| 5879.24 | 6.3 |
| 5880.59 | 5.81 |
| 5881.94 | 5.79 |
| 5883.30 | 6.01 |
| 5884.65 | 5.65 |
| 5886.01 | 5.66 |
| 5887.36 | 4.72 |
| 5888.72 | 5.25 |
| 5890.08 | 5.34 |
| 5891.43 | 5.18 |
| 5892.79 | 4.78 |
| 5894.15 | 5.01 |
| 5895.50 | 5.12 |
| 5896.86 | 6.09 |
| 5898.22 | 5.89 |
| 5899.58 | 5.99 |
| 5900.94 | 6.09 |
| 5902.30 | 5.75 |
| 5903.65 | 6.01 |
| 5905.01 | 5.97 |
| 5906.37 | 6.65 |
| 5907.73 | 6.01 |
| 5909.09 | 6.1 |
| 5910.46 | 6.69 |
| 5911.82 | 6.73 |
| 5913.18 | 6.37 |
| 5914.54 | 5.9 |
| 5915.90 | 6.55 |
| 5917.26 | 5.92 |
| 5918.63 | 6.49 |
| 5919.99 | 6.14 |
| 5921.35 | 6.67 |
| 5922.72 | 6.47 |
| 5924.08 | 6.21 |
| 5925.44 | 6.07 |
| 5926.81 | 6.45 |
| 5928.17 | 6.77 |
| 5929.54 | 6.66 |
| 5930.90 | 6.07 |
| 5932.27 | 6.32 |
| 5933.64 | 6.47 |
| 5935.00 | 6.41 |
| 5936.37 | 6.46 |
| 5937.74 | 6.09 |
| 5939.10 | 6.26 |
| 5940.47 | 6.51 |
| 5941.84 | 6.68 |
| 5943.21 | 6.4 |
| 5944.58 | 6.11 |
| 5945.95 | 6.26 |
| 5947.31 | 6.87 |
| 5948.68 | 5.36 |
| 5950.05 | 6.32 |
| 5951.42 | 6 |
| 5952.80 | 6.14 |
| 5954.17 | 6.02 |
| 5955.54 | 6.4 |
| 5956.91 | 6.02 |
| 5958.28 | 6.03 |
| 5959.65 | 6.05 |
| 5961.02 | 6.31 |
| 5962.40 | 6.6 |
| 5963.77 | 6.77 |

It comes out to 3.3 A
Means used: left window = 6.37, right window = 6.39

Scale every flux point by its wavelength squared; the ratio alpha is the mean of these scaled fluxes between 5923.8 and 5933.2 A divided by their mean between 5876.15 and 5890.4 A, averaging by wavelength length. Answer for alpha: 1.1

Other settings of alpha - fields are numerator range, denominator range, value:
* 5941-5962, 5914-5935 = 0.99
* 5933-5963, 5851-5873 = 1.01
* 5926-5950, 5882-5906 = 1.16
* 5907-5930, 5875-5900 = 1.14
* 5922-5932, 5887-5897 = 1.25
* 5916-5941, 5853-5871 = 1.02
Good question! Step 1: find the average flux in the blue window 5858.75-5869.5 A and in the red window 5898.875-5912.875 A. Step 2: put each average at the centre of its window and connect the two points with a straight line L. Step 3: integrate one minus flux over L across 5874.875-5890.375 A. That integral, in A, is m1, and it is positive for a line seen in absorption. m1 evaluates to 1.2 A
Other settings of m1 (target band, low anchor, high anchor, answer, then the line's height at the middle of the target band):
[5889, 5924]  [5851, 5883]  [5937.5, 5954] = 1.7 A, 6.29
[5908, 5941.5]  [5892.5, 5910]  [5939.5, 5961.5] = -1.9 A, 6.02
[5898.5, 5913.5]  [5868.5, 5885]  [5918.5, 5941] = 0.2 A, 6.3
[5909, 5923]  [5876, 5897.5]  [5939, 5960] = -1.2 A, 5.88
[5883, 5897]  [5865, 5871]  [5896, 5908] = 1.9 A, 6.13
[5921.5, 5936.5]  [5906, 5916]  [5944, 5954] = -0.4 A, 6.26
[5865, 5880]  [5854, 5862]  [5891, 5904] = -0.6 A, 6.11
